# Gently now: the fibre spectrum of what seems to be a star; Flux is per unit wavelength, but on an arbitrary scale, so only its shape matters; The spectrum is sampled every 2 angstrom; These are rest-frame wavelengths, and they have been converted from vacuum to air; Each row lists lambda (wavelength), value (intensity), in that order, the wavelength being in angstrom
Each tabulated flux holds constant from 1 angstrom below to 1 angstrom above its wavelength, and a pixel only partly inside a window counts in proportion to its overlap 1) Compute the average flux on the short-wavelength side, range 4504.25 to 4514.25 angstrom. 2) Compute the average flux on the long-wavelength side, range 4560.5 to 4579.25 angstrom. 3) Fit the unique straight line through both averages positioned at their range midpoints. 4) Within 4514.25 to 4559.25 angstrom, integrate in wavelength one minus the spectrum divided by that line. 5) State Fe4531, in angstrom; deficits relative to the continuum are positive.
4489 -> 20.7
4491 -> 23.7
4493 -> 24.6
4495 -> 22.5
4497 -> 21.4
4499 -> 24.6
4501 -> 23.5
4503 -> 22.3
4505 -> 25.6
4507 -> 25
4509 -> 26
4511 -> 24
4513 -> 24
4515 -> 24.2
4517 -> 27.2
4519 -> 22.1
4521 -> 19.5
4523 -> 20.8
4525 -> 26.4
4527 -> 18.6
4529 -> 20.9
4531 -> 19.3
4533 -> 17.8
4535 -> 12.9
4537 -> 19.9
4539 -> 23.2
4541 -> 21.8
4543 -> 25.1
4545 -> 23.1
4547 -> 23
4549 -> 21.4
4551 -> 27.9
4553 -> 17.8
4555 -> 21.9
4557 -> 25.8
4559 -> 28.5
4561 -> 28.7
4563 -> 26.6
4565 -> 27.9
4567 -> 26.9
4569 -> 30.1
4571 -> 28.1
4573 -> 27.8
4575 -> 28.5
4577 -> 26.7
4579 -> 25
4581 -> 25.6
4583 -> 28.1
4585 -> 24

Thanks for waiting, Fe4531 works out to 7.1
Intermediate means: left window 24.9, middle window 22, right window 27.7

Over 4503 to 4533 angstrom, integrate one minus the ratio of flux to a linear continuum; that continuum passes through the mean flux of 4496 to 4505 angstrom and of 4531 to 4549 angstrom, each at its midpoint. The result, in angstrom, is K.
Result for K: -1.0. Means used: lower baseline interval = 23.2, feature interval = 22.9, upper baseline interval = 20.8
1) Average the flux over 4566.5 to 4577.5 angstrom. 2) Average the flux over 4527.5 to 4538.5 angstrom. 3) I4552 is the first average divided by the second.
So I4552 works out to 1.5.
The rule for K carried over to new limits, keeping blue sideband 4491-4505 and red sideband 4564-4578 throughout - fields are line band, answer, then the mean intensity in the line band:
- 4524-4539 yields 3.4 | 19.7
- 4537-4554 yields 2.3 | 22.7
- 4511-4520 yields 0.1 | 24.3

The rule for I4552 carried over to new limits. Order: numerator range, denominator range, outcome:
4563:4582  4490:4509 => 1.15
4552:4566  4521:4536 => 1.30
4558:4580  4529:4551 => 1.31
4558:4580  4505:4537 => 1.26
